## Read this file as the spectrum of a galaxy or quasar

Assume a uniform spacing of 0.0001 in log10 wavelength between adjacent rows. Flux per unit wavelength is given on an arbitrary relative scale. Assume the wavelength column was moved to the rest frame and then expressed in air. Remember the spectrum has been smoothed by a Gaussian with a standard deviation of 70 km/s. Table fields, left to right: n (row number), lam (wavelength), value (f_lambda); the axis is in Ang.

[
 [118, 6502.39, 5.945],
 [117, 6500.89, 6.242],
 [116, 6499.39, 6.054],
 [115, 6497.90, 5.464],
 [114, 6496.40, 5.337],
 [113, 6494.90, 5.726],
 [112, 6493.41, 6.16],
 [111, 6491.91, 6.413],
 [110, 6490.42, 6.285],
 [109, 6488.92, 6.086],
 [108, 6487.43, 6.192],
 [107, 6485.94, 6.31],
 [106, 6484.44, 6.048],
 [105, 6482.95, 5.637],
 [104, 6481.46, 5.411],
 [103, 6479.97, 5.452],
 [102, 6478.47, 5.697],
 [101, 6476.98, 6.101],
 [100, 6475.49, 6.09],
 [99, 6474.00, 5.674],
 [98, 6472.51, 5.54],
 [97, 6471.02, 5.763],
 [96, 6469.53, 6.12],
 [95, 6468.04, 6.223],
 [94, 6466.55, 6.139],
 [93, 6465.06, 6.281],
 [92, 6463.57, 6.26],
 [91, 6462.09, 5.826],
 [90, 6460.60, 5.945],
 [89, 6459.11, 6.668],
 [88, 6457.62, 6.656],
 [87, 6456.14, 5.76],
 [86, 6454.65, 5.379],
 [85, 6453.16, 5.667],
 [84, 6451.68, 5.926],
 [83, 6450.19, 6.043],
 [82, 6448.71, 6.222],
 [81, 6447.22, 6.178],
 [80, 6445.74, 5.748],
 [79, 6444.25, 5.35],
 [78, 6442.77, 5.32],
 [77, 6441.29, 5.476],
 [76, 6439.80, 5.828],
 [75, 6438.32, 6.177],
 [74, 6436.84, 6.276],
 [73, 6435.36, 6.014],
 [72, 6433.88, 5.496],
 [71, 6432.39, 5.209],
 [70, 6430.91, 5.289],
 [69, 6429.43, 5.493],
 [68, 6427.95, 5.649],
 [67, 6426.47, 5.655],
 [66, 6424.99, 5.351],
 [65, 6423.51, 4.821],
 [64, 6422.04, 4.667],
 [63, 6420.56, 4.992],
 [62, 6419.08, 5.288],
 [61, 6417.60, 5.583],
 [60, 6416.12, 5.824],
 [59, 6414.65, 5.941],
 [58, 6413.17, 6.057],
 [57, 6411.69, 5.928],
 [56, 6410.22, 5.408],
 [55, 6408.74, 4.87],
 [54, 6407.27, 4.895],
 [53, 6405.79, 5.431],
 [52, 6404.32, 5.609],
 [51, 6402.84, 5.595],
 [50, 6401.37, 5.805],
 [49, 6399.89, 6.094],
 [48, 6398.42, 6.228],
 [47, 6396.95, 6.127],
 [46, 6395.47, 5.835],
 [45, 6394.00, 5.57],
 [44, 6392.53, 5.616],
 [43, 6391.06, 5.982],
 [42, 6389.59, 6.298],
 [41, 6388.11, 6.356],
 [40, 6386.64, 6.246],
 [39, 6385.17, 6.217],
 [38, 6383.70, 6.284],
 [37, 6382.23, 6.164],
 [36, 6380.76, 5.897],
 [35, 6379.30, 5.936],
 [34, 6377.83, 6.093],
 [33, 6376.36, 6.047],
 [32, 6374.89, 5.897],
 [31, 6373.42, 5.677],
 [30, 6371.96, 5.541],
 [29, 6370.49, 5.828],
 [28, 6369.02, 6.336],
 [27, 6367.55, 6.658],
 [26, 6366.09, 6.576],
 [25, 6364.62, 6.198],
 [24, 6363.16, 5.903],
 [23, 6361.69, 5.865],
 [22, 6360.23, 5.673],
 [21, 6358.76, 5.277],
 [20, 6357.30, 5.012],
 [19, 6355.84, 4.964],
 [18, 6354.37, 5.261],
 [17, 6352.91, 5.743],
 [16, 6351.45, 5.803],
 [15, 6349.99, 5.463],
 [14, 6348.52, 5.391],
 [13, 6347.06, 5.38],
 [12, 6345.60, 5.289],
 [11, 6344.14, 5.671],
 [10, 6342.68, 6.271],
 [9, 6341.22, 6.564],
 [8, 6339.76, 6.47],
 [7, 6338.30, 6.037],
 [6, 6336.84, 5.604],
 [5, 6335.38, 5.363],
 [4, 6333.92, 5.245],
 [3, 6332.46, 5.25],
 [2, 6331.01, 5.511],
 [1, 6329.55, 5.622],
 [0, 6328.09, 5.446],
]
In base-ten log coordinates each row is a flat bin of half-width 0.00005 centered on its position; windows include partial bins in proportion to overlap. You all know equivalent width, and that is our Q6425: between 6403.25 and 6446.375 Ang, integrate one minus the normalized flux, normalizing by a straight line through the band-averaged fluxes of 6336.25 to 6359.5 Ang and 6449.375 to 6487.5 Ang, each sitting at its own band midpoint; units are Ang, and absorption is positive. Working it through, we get 2.45 Ang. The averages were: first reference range 5.64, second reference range 5.95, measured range 5.5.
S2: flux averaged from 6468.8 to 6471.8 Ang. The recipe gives 5.94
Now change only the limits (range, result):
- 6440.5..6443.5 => 5.4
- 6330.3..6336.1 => 5.35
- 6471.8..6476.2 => 5.77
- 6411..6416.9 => 5.93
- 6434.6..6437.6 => 6.15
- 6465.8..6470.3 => 6.15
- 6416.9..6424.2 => 5.07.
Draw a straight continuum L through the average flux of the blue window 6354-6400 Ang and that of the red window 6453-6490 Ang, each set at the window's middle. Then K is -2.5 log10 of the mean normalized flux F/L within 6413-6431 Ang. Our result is 0.10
